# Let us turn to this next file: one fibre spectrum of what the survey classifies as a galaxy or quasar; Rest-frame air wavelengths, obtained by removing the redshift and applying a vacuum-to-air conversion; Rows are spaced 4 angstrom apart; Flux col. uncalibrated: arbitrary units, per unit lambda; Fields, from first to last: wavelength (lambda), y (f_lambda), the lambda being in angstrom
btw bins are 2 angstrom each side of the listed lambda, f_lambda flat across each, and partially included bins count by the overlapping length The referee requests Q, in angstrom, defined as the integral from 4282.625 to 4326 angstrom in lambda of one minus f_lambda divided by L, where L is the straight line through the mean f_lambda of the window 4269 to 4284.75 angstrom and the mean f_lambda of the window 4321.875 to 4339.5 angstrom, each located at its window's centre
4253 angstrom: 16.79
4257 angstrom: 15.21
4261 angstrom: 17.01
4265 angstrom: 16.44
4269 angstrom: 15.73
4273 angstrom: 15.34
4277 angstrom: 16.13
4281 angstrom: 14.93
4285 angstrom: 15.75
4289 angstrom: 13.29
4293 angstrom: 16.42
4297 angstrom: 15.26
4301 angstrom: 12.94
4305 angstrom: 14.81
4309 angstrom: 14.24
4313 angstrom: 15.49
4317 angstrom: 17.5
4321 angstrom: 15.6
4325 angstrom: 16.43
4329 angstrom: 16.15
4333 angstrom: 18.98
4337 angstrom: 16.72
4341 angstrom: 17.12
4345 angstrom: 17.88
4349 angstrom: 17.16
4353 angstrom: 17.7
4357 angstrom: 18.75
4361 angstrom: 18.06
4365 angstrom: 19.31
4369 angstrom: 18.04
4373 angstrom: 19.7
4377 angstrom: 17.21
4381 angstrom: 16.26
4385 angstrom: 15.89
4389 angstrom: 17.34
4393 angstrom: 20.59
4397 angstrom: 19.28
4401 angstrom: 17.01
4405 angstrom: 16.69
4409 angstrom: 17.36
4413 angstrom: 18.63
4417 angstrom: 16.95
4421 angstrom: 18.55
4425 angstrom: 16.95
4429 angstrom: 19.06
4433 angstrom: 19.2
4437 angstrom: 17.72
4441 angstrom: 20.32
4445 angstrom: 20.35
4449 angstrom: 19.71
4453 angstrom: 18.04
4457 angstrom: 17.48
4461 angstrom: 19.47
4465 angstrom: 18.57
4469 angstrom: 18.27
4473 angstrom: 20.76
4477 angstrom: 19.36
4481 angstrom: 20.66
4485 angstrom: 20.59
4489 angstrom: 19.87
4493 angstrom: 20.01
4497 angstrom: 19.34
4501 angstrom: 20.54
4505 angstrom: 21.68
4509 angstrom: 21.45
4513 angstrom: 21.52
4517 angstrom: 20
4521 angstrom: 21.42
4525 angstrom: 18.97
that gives 2.81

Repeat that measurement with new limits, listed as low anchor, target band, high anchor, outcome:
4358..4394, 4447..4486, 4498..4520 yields 1.5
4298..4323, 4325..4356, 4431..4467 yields -2.8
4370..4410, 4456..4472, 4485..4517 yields 0.8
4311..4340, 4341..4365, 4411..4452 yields -1.0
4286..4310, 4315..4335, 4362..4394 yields -1.6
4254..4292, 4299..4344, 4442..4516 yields 1.6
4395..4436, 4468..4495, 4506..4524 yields 0.0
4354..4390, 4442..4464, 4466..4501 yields 0.3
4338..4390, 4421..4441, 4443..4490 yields 0.4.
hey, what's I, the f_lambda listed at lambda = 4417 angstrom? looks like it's 16.95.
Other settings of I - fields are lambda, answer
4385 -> 15.89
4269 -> 15.73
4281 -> 14.93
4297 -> 15.26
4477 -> 19.36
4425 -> 16.95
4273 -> 15.34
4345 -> 17.88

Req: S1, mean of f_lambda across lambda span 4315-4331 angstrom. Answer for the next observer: 16.4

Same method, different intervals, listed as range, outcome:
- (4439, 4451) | 20.1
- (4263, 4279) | 15.9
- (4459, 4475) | 19.3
